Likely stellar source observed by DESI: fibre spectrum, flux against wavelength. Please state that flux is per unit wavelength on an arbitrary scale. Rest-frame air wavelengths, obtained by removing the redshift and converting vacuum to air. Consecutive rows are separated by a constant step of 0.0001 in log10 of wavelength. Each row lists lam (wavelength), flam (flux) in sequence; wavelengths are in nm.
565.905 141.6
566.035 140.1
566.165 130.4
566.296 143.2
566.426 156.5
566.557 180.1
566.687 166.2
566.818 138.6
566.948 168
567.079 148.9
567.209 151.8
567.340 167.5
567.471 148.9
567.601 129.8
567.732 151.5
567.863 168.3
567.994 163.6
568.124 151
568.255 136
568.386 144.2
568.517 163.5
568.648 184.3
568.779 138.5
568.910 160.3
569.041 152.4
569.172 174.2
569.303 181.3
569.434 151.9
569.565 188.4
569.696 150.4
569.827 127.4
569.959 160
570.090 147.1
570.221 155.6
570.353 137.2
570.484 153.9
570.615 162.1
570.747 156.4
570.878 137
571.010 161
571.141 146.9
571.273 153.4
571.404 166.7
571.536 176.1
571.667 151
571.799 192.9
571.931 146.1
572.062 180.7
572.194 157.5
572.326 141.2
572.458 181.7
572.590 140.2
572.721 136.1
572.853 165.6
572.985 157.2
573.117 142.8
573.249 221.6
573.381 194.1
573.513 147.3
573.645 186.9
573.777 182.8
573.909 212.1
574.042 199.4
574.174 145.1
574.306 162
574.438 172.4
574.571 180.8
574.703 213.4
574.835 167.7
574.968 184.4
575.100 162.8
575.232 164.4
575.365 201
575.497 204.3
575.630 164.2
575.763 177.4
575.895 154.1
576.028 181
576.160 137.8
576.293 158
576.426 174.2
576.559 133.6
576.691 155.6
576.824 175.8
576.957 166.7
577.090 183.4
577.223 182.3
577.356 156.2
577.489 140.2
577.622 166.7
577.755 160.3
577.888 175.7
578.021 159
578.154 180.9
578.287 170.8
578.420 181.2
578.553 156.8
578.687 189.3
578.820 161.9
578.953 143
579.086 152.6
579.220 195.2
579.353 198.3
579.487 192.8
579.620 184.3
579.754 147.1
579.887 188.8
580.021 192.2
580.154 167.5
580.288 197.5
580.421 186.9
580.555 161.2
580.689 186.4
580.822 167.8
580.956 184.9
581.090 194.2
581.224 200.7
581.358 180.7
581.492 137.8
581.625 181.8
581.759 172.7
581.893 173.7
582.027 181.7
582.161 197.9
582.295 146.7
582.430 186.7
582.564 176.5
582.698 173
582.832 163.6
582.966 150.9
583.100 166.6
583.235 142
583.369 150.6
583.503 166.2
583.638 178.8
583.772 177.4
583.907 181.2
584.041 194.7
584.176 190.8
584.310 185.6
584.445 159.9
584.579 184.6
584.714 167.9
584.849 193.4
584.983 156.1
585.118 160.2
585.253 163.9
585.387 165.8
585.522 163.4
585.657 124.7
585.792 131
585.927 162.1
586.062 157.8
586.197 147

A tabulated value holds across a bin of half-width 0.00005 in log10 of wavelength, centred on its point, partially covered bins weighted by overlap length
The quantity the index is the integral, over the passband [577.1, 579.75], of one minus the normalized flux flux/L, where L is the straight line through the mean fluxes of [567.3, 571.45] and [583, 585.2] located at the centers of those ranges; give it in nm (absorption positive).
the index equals -0.08 nm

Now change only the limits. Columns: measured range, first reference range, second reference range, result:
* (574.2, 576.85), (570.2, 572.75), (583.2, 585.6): -0.15 nm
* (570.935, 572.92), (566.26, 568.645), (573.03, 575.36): 0.13 nm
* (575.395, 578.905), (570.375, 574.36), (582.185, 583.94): -0.04 nm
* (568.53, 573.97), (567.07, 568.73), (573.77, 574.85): 0.21 nm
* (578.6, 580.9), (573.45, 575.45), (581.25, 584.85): -0.03 nm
